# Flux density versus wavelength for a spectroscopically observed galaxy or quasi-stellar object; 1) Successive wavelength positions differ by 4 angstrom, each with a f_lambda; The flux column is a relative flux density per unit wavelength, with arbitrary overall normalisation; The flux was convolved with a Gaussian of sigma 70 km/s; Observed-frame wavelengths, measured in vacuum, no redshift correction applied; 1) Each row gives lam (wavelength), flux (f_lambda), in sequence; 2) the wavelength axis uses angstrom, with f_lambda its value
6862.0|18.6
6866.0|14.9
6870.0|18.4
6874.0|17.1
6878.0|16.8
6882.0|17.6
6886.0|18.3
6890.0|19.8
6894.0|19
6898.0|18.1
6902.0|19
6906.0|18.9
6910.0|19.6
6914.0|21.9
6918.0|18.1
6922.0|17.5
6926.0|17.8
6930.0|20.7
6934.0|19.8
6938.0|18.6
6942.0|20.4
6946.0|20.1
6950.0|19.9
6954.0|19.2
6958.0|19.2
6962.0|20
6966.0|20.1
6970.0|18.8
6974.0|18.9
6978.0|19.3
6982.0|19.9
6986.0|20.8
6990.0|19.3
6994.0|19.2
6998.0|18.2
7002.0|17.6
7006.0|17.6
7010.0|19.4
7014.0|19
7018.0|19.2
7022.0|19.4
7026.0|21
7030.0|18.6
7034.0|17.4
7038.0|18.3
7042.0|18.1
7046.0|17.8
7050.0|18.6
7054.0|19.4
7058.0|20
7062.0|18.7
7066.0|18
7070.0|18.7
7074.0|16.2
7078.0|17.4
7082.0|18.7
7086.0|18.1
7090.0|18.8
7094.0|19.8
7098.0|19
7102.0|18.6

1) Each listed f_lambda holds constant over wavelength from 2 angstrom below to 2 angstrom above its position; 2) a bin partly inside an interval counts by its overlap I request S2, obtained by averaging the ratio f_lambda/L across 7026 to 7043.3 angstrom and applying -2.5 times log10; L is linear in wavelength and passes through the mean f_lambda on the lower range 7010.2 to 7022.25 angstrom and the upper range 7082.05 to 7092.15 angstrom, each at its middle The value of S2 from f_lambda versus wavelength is 0.03 mag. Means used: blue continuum 19.2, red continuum 18.5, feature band 18.4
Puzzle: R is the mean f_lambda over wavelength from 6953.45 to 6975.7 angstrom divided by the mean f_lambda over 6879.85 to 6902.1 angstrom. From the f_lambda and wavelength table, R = 1.04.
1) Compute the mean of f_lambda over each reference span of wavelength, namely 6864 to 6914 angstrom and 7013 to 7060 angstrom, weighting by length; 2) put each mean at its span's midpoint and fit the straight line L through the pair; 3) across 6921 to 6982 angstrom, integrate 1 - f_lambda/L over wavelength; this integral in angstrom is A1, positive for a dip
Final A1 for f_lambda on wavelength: -2.8 angstrom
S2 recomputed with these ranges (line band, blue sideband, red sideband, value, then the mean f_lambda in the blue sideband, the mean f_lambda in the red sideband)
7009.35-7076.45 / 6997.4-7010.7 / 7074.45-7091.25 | -0.04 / 18.1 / 18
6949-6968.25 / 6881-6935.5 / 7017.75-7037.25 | -0.03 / 19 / 19.1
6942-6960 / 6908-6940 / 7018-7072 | -0.03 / 19.2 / 18.8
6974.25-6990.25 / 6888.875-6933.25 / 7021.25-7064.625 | -0.05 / 19.1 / 18.8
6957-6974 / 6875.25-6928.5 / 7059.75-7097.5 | -0.05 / 18.6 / 18.3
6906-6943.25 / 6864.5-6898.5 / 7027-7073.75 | -0.08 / 17.8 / 18.5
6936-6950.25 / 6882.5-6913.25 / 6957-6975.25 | -0.02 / 19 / 19.4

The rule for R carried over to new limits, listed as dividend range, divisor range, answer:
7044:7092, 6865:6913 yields 1.01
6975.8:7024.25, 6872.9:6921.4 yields 1.02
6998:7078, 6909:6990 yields 0.95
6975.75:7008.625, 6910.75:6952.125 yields 0.97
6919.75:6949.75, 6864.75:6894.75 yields 1.09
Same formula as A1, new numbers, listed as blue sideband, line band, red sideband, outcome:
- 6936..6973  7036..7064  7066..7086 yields -0.8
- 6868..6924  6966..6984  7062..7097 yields -0.9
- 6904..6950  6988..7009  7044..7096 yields 0.6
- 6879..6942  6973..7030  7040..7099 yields -1.5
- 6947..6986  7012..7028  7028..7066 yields -0.7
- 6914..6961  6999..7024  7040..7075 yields 0.1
